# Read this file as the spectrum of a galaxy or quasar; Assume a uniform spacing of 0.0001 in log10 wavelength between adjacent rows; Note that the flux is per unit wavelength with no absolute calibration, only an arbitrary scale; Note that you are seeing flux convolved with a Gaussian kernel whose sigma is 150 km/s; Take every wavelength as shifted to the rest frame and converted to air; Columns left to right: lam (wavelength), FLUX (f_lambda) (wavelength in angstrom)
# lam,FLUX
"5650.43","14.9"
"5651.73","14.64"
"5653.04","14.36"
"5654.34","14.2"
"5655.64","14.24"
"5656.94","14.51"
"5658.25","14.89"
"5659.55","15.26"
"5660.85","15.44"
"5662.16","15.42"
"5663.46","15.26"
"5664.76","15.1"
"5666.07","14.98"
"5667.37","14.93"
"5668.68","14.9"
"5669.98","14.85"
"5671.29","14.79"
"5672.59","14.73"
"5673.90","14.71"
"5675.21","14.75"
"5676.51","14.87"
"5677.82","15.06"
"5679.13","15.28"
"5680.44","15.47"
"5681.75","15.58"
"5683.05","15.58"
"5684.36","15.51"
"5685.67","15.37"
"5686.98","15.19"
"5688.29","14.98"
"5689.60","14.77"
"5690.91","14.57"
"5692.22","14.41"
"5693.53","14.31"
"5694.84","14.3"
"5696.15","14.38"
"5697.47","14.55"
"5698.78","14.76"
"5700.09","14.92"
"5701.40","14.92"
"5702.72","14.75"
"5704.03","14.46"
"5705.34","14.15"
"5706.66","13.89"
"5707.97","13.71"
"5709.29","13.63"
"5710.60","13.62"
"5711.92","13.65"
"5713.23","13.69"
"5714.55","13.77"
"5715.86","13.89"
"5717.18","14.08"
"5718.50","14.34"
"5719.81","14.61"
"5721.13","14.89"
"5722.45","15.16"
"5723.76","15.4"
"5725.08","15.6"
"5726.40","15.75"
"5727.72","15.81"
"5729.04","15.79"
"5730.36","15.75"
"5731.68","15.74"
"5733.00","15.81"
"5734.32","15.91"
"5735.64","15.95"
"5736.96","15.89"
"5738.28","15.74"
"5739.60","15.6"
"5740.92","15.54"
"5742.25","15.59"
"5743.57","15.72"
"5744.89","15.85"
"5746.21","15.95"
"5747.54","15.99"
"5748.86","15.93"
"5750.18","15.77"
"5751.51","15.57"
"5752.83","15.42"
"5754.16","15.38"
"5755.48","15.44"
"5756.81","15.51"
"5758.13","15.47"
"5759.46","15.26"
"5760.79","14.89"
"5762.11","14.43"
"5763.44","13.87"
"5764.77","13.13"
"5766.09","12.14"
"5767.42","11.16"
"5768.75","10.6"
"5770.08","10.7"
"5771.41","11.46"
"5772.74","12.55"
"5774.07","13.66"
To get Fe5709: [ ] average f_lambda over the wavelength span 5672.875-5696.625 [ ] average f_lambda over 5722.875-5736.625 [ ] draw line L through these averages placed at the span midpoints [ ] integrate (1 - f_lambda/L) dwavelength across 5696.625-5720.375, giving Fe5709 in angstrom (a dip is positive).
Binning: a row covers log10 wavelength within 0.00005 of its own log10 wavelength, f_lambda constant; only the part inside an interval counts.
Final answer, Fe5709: 1.8 angstrom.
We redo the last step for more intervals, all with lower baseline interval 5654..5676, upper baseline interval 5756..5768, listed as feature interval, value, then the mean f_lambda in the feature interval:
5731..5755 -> -2.62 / 15.7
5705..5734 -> -0.59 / 14.7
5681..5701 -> -0.30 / 14.9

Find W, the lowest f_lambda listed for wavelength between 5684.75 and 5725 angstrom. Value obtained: 13.62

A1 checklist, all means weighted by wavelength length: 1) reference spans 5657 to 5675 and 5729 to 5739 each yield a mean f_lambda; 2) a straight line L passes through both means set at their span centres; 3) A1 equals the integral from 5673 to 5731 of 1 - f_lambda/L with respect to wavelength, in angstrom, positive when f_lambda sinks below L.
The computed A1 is 2.6 angstrom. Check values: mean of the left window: 15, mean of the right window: 15.8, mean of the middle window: 14.7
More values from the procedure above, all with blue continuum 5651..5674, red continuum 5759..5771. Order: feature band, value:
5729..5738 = -1.59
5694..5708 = -0.37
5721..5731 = -1.44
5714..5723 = -0.42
